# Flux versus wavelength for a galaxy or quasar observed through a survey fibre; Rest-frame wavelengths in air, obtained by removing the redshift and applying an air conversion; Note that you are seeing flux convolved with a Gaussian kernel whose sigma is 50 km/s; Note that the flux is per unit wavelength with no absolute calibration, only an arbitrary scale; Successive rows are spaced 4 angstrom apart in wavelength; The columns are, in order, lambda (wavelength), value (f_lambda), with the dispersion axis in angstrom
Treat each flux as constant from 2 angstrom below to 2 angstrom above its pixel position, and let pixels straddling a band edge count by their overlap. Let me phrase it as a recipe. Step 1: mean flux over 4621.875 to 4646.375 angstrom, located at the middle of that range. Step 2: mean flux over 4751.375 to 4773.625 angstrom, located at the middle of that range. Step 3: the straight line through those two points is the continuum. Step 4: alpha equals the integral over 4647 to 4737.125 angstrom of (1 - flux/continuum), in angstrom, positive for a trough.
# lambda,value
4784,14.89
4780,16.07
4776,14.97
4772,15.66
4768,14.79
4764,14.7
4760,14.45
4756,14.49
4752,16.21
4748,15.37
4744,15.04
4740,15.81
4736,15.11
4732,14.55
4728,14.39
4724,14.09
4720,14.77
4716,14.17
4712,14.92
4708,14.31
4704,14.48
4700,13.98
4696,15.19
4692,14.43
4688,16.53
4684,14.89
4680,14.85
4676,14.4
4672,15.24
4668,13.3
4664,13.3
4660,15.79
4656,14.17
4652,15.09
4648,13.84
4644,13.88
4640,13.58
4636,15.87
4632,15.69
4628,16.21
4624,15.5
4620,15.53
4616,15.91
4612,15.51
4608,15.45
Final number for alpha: 2.63 angstrom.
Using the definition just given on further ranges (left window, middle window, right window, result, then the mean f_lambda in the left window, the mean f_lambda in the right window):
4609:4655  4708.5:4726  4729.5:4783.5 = 0.78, 15.1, 15.2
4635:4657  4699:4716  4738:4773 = 0.44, 14.3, 15.2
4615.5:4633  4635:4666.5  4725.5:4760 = 2.48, 15.8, 15.1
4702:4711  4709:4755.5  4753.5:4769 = -1.20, 14.5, 14.6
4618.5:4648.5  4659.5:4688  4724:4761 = 0.82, 15.1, 15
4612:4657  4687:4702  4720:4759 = 0.08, 15.1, 15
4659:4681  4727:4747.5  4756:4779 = -0.38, 14.4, 14.9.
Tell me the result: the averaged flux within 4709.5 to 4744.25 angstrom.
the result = 14.7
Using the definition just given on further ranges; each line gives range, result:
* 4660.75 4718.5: 14.6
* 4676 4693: 15.1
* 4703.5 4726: 14.5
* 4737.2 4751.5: 15.5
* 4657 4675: 14.4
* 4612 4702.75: 14.9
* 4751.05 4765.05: 14.9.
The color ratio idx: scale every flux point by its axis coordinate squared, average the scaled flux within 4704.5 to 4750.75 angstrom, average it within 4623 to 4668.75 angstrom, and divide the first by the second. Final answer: 1.0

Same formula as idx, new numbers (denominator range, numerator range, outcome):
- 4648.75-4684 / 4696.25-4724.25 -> 1.01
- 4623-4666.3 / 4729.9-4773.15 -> 1.07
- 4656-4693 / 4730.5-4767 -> 1.06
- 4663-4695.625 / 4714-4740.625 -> 1.02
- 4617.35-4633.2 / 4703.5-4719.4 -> 0.96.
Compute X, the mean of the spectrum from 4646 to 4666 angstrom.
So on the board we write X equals 14.4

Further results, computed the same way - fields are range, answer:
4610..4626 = 15.6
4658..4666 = 14.5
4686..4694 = 15.5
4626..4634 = 15.9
